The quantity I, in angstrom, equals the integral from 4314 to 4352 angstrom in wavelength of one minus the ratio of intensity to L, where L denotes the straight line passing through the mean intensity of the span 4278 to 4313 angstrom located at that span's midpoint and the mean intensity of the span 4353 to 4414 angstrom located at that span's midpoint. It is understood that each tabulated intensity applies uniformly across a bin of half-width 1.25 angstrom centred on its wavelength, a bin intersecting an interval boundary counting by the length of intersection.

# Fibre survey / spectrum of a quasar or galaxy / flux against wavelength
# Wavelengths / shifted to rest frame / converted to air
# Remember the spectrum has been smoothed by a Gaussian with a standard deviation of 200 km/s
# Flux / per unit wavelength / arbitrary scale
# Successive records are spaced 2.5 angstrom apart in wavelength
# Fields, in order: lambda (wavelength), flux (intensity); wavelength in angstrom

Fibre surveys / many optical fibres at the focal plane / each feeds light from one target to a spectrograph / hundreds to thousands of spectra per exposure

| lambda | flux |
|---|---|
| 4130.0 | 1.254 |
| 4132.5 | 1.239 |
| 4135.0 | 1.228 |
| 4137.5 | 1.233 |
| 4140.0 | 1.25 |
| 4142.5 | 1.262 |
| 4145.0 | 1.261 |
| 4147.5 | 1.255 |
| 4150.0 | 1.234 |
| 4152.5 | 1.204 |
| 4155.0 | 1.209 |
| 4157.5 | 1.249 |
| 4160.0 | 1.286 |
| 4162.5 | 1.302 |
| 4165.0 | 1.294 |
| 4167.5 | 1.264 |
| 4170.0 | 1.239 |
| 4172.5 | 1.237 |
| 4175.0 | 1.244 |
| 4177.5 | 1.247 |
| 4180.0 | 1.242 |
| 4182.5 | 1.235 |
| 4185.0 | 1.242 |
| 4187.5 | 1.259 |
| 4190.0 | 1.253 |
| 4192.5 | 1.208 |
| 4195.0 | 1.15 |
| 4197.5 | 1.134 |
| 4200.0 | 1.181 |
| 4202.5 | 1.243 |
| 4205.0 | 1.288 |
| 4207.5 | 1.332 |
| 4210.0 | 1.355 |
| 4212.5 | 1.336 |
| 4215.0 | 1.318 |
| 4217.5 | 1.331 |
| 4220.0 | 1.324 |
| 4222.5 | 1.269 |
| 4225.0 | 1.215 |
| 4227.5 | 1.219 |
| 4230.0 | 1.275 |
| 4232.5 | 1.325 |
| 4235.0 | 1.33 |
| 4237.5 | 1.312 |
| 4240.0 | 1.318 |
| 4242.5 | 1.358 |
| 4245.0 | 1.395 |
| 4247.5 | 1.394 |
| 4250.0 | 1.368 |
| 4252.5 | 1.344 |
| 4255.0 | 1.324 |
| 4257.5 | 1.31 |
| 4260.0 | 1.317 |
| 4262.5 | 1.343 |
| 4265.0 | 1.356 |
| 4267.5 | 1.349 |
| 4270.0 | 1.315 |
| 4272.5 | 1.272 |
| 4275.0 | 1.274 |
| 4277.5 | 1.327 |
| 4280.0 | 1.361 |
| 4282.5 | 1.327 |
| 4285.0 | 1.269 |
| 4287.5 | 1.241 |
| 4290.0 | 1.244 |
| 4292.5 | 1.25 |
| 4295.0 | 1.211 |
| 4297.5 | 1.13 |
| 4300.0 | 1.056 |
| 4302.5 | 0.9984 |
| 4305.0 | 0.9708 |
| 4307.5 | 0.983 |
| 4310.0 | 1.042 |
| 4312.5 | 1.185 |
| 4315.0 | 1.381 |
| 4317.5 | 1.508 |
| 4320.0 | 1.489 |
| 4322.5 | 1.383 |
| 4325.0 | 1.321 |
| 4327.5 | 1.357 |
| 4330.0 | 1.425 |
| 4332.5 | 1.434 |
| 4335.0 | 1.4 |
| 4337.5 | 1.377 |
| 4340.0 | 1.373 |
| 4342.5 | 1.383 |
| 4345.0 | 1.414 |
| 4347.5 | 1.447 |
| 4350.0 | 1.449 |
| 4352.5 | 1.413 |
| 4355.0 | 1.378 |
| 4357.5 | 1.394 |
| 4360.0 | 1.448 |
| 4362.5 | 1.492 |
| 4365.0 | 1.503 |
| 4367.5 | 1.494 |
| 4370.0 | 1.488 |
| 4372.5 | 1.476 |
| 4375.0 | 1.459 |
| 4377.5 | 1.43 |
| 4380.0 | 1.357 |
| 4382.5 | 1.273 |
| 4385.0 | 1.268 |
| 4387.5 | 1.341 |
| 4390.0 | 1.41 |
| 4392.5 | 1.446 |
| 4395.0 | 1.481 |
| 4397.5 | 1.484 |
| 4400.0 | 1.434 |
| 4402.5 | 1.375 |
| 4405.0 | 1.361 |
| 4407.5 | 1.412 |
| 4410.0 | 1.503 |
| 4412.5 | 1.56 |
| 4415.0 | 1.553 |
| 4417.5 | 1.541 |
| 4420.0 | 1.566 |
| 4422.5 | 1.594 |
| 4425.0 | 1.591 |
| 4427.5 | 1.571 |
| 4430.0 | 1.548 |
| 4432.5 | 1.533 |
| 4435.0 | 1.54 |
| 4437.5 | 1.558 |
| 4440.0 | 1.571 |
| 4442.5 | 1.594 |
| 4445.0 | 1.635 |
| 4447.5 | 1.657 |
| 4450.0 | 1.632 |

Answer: -4.0 angstrom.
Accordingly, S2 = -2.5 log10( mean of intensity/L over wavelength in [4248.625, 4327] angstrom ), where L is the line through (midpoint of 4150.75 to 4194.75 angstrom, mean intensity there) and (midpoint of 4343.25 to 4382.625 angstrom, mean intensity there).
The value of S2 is 0.077 mag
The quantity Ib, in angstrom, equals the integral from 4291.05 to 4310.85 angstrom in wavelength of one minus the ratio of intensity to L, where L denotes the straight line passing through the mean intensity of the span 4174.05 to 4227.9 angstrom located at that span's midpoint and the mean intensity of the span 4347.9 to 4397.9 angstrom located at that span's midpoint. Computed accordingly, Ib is 4.0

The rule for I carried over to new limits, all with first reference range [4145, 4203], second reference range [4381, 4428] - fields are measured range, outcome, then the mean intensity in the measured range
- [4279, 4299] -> 1.4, 1.25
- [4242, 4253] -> -0.6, 1.37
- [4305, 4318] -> 1.8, 1.18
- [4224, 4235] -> 0.2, 1.27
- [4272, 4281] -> 0.2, 1.31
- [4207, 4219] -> -0.6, 1.33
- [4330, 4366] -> -0.4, 1.42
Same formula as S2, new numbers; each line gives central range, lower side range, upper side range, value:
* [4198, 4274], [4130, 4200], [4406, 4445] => 0.009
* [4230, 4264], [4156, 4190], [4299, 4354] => -0.047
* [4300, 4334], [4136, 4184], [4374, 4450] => 0.115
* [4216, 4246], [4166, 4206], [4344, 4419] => -0.024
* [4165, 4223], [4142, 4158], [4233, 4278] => 0.016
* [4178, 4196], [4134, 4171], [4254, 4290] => 0.035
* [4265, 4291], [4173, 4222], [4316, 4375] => 0.041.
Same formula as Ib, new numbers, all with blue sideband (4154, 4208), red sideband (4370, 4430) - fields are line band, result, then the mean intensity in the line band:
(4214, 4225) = -0.2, 1.3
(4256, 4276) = 0.1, 1.32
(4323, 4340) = 0.1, 1.38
